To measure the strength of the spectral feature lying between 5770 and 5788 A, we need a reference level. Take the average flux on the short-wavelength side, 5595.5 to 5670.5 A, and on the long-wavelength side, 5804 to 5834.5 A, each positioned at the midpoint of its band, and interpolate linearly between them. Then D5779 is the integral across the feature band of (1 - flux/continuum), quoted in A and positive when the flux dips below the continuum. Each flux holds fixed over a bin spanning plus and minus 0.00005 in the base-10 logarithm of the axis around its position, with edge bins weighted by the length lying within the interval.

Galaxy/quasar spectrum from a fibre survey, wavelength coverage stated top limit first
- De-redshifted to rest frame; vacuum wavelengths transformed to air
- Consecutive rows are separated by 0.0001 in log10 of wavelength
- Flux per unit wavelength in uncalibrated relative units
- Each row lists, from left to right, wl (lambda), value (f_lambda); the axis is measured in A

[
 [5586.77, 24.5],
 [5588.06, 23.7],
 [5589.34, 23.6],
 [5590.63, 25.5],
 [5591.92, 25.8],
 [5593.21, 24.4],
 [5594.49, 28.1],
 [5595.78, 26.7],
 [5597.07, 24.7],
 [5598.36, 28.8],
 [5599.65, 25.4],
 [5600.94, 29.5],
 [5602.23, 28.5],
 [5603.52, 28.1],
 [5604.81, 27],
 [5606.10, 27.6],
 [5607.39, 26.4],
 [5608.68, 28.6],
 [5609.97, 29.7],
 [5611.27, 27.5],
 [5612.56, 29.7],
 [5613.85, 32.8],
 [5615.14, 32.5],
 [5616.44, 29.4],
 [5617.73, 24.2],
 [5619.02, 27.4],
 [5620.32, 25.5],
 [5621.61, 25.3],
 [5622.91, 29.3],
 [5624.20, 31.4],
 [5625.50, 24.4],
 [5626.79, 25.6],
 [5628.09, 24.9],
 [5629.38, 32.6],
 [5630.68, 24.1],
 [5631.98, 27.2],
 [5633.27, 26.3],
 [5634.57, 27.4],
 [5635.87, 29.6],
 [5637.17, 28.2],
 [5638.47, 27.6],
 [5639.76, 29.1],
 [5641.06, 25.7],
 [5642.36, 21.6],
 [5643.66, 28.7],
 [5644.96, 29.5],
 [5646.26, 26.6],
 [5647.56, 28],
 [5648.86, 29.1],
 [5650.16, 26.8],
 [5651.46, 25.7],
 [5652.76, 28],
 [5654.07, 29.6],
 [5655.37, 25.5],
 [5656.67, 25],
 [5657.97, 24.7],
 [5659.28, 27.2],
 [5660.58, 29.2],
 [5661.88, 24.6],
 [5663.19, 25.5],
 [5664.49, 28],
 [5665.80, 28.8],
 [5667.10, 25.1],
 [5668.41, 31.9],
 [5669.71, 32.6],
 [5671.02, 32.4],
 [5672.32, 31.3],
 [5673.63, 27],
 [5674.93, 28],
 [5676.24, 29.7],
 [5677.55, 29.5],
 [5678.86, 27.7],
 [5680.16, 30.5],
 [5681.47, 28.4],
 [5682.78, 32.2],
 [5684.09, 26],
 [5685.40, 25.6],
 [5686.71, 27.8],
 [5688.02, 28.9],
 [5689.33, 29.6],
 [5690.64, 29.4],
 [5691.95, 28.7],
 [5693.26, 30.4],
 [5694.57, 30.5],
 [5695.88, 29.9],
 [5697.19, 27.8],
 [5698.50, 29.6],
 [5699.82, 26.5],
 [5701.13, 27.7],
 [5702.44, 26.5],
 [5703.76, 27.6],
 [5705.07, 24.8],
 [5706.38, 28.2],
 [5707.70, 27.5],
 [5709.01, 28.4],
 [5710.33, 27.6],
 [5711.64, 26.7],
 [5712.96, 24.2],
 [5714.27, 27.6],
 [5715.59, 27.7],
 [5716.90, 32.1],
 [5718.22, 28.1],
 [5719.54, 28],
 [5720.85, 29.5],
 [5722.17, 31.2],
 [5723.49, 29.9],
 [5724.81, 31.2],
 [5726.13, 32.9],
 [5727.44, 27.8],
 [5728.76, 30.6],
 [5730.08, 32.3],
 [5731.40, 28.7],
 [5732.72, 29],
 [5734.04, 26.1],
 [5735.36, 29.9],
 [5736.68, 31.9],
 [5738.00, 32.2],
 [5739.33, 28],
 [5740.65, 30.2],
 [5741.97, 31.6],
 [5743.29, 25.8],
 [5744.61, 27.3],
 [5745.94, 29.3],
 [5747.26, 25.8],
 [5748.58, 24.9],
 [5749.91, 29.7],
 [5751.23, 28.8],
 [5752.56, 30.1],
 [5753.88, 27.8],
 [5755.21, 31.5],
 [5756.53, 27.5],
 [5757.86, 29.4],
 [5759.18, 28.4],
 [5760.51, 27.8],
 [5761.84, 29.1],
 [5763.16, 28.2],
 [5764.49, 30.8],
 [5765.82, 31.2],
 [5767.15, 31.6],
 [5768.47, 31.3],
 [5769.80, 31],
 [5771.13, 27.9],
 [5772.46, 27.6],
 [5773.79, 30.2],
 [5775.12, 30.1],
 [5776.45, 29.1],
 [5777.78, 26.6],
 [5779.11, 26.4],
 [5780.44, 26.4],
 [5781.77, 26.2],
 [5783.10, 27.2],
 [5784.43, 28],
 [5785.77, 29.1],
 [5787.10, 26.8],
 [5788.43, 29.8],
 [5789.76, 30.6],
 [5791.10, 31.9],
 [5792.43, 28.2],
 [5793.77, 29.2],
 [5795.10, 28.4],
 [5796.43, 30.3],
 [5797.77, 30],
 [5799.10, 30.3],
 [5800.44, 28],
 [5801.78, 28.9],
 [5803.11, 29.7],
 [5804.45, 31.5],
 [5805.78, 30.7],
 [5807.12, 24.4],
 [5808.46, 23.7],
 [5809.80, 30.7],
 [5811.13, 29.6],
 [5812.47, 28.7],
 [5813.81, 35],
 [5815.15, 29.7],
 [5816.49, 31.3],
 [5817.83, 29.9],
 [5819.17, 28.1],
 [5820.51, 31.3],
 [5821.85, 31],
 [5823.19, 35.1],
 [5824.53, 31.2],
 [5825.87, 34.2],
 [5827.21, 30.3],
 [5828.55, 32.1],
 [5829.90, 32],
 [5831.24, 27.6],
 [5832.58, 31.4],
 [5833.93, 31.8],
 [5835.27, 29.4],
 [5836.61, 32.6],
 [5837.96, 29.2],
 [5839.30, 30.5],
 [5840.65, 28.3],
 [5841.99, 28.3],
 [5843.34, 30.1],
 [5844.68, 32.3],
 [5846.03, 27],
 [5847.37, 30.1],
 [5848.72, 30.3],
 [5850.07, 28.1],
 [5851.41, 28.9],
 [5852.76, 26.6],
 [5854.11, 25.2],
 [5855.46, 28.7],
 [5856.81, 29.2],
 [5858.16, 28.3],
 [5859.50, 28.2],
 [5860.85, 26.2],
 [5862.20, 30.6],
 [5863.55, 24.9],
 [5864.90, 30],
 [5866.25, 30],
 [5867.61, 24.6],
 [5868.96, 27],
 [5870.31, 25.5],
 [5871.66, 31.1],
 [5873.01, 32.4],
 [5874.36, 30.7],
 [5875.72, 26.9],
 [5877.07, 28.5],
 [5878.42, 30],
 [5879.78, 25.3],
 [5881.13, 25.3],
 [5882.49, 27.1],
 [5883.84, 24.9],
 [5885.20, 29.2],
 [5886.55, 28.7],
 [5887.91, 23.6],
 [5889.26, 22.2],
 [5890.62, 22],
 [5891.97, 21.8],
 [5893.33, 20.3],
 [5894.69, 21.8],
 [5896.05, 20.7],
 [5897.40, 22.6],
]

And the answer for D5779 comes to 1.2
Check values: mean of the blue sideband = 27.6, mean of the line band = 27.9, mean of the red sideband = 30.5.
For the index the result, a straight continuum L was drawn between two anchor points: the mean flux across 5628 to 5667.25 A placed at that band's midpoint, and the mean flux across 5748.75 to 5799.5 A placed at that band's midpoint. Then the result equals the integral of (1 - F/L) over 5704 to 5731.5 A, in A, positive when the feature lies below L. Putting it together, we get -0.59 A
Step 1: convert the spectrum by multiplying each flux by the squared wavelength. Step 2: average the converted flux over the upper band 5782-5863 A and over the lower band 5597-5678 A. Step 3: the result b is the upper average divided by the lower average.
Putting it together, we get 1.1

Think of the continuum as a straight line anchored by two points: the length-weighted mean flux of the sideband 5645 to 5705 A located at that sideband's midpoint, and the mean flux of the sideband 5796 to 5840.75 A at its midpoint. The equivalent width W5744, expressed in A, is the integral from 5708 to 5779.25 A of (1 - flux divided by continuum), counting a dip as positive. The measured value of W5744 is 0.3 A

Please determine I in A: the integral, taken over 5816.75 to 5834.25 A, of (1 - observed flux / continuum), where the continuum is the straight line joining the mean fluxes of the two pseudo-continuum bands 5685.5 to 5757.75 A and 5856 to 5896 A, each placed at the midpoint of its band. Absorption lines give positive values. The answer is -2.5 A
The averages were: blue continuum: 28.7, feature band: 31.2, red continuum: 26.7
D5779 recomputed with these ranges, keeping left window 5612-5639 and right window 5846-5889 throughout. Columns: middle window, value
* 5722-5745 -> -1.60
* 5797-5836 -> -3.36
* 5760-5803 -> -1.78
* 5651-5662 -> 0.45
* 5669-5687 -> -0.88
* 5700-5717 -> 0.38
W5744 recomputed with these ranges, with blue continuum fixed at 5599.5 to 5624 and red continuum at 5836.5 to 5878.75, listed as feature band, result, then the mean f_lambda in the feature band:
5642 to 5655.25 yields 0.4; 27.4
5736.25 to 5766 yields -0.5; 28.9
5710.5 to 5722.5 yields 0.1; 28.3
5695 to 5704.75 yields 0.2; 27.9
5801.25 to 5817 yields -0.5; 29.5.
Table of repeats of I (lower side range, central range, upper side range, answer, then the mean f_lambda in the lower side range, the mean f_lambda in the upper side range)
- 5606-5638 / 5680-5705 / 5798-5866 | 0.0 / 27.9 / 29.6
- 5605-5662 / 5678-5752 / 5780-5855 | -0.7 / 27.5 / 29.6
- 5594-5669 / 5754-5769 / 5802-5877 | -0.5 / 27.5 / 29.5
